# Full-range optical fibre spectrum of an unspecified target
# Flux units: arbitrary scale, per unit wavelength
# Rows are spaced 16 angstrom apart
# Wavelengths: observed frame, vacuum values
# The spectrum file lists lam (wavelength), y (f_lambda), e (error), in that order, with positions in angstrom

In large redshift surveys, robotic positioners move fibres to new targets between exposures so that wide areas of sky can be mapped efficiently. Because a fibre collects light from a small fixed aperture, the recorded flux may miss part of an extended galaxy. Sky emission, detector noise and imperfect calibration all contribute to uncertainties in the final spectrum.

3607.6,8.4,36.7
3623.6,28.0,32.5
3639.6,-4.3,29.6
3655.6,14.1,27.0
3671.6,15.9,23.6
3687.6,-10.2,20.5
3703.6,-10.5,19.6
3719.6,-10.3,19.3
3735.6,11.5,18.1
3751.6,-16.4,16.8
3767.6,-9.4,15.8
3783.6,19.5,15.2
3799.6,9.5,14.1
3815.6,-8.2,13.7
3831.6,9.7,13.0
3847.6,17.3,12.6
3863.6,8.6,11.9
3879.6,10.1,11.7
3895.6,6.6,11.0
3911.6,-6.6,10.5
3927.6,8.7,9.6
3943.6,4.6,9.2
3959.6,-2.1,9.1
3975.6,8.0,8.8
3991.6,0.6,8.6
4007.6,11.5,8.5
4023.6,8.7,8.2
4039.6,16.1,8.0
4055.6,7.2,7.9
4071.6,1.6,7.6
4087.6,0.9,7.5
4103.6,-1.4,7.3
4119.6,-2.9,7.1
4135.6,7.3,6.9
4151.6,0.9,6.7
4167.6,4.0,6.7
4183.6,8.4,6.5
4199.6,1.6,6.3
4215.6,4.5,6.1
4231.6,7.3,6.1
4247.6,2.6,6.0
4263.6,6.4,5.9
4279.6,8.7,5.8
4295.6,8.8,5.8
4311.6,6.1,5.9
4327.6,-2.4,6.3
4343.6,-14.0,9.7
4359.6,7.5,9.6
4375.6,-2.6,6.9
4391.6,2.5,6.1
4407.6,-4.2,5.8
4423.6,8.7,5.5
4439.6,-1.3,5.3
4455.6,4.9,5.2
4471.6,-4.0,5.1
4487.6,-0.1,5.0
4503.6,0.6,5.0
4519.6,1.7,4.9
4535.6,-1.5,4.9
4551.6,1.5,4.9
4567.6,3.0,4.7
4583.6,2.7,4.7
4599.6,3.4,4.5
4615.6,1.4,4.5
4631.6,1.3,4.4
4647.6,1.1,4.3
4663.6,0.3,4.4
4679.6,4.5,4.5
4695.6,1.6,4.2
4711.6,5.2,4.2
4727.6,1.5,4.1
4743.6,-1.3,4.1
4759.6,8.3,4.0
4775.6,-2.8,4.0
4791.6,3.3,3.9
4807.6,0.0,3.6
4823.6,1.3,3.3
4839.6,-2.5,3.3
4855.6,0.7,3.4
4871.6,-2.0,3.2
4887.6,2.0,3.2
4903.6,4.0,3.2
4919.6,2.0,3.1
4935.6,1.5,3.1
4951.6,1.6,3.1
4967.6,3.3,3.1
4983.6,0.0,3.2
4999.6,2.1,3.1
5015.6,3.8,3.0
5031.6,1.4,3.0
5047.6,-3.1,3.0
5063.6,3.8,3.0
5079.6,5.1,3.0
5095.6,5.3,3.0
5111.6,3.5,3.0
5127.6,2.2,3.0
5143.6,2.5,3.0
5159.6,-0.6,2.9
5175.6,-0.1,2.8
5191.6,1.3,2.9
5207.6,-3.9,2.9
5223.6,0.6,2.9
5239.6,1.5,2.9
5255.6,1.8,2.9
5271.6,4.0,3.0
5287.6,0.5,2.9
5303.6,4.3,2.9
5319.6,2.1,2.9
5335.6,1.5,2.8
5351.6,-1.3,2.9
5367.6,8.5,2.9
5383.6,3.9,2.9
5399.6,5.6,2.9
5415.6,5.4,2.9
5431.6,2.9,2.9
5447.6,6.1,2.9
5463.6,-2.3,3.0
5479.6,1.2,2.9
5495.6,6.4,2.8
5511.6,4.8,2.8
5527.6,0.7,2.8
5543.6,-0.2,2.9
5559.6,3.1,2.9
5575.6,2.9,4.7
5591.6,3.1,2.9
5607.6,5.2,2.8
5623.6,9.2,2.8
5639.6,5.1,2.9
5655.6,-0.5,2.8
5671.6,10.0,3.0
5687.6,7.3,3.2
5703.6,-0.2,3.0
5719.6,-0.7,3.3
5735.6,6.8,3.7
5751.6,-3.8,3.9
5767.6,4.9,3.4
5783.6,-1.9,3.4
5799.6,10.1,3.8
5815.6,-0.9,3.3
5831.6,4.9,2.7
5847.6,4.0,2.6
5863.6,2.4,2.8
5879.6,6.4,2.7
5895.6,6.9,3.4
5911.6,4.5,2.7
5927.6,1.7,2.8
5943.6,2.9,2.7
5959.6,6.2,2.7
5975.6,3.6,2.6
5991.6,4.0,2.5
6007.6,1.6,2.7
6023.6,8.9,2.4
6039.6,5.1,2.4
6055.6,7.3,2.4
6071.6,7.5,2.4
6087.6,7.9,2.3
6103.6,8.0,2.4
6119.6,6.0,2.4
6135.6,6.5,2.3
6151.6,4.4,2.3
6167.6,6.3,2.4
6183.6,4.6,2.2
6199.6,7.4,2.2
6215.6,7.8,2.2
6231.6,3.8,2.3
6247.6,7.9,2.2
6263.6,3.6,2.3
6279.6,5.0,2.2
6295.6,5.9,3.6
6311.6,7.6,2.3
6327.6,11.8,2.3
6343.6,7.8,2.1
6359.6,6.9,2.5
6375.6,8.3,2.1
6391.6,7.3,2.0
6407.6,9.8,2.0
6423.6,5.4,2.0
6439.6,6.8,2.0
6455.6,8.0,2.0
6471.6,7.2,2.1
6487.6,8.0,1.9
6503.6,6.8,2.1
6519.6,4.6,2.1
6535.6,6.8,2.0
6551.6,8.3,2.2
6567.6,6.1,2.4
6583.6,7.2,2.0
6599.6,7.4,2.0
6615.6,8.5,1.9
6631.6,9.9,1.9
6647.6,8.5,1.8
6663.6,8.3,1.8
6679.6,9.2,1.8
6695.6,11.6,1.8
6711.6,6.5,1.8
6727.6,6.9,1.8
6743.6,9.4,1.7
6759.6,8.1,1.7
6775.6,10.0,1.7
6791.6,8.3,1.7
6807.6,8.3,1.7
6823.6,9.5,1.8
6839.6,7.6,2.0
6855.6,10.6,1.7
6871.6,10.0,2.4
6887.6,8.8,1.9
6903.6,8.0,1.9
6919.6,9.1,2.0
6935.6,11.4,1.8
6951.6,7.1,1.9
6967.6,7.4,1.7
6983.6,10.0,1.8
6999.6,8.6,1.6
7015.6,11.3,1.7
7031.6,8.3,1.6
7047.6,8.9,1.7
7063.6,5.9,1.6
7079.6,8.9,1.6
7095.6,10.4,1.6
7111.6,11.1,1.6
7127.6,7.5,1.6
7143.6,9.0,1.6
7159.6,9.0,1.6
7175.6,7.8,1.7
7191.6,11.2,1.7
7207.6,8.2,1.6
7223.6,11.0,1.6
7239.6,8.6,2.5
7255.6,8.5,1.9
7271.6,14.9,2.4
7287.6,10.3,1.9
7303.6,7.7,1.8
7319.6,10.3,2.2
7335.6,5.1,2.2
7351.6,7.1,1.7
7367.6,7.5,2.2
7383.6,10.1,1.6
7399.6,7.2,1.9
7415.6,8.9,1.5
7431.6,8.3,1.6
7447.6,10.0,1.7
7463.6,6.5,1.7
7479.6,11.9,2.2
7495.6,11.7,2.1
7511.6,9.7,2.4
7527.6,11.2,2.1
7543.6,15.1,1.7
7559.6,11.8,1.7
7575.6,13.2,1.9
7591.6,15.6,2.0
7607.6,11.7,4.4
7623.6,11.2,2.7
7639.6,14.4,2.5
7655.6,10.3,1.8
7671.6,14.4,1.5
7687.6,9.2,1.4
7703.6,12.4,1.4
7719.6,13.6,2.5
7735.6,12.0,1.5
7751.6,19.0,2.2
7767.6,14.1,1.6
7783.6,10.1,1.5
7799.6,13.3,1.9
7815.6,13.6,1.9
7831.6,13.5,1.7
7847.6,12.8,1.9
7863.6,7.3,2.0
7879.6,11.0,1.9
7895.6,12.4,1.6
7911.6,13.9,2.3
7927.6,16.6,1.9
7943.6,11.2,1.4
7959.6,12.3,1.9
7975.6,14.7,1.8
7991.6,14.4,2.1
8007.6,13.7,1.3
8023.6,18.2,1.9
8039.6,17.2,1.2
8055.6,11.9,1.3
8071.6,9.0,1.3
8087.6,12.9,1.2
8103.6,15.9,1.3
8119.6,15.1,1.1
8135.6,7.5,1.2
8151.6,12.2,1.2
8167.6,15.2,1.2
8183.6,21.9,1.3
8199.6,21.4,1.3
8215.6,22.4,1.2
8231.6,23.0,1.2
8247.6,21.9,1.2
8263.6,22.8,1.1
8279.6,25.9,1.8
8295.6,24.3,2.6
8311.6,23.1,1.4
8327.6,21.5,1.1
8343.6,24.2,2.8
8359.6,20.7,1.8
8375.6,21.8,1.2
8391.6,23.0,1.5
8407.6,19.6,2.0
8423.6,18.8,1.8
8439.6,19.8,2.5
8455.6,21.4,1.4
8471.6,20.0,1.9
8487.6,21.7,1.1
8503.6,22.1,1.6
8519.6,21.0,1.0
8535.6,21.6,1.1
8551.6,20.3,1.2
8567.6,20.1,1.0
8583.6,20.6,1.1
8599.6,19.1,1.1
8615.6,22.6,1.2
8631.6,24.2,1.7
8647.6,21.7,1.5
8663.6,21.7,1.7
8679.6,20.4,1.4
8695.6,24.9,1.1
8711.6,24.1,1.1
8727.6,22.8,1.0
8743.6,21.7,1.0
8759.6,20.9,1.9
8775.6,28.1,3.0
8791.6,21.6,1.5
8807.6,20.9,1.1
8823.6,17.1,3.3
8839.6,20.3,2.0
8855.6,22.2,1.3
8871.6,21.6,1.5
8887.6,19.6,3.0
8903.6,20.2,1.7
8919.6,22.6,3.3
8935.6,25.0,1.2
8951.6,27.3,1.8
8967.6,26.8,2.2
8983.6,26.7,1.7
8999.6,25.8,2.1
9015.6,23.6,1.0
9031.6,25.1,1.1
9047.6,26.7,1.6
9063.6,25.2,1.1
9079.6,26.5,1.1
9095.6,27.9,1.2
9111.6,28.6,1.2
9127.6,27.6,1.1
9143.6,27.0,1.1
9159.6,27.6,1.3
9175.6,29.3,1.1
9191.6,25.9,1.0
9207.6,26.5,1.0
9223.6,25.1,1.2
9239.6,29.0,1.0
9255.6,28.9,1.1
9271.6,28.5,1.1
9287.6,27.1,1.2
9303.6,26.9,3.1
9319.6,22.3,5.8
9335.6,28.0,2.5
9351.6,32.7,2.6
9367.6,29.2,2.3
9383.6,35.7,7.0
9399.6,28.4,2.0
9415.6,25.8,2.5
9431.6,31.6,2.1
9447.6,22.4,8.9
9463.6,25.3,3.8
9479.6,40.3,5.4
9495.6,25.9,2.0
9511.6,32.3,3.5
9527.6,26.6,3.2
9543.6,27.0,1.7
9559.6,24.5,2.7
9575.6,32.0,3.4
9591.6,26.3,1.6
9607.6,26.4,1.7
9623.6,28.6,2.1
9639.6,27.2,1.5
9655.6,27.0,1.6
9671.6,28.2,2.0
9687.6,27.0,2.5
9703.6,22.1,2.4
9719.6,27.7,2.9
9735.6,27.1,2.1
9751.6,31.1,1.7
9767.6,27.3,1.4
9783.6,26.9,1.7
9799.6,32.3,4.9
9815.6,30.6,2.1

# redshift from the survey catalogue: 1.05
